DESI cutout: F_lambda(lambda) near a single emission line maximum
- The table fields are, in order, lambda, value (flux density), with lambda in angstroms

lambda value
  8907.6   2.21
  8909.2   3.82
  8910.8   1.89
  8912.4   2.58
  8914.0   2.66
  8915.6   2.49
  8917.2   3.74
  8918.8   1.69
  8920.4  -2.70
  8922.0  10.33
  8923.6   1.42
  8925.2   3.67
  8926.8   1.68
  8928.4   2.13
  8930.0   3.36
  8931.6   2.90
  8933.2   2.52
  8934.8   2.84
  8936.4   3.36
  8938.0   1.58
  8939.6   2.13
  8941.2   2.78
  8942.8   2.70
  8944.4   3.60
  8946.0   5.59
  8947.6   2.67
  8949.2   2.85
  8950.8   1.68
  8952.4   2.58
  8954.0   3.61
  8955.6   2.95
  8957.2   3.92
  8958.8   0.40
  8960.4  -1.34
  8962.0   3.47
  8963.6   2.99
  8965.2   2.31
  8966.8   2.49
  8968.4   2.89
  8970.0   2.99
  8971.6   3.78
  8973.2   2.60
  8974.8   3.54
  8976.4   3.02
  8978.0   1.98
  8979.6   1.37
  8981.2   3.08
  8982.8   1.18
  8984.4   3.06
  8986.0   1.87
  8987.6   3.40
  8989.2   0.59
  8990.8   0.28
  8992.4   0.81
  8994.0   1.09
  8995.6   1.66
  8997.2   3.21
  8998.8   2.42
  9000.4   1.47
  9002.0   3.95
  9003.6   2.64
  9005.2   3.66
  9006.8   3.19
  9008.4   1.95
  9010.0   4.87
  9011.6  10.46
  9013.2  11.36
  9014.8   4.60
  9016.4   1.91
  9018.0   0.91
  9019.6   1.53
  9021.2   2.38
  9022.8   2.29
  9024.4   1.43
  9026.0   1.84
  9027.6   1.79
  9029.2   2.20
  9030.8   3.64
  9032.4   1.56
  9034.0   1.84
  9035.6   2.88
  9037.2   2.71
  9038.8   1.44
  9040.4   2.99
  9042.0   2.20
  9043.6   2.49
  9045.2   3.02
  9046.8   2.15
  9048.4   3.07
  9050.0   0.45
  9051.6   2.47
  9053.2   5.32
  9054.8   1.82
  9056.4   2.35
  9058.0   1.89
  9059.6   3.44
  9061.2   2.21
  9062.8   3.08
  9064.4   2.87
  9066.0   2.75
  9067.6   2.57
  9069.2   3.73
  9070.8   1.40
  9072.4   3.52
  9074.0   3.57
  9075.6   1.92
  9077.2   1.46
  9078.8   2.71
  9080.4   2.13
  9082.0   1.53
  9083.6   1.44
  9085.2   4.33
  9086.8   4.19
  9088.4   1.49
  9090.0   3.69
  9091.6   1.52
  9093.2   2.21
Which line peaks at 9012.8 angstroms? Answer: Hgamma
